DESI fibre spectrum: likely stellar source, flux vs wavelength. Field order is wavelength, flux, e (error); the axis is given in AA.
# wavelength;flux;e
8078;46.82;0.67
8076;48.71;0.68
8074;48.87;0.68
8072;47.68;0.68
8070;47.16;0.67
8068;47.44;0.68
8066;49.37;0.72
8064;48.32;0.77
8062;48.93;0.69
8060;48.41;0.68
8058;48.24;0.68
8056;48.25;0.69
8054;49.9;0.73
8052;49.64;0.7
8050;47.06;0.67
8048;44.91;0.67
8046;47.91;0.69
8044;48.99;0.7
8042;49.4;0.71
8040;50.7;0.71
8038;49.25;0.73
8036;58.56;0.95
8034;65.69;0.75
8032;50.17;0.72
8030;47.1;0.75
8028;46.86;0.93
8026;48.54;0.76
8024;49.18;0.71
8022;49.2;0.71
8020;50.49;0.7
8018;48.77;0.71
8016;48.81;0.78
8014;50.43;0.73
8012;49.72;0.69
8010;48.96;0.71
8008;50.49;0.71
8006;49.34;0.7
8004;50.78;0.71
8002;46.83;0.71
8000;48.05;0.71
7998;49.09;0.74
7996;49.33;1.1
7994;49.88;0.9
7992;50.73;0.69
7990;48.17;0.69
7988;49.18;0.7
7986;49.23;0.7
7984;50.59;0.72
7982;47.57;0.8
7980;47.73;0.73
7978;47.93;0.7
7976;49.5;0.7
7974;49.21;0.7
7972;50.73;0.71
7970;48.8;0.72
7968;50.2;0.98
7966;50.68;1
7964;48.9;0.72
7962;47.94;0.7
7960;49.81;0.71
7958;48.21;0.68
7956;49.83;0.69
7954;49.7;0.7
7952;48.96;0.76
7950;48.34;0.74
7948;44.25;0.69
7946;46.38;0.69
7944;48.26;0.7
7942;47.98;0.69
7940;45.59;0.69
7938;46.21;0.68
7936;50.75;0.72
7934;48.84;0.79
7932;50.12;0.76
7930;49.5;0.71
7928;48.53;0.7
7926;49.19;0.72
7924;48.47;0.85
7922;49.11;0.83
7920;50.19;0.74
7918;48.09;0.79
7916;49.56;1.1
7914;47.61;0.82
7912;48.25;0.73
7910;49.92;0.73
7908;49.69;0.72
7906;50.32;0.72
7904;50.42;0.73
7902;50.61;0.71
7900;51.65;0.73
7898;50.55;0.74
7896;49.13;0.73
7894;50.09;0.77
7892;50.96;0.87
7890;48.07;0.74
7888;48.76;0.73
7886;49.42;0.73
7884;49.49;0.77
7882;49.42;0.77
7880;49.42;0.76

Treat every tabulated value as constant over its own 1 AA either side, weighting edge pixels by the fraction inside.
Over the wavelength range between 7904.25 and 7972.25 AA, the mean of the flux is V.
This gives 48.8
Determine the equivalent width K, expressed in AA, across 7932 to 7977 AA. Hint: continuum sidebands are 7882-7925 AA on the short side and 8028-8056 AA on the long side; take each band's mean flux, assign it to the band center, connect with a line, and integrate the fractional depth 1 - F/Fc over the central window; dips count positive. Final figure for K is 1.1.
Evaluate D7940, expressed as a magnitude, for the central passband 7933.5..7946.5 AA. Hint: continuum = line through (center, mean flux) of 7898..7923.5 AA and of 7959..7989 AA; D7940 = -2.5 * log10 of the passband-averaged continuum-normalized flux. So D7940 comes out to 0.04 mag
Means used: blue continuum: 49.6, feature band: 47.7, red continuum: 49.2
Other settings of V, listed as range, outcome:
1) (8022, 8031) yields 48.1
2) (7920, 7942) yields 48.7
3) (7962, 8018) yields 49.3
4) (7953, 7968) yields 49.4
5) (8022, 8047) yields 51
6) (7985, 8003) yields 48.9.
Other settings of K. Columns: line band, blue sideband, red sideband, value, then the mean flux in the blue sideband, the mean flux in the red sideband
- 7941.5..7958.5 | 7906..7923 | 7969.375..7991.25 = 0.4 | 49.1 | 49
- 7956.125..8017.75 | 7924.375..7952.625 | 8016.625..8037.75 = 0.8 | 48.1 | 51.3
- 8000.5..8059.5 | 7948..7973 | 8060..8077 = -1.4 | 49.1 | 48.3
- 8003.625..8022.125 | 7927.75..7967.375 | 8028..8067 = -0.1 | 48.5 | 50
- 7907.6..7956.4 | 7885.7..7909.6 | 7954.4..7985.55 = 1.1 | 50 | 49.2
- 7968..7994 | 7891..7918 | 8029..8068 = 0.4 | 49.8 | 50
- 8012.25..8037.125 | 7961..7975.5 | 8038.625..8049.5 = -1.3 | 49.5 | 48.4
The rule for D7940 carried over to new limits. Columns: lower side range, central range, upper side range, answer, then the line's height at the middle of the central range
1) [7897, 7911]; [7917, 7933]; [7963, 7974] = 0.024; 50.2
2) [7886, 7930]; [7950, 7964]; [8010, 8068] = 0.012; 49.6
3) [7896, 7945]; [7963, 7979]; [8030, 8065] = 0.001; 49.5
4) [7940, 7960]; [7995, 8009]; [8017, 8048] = 0.010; 49.6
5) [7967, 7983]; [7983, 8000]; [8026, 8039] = 0.012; 50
